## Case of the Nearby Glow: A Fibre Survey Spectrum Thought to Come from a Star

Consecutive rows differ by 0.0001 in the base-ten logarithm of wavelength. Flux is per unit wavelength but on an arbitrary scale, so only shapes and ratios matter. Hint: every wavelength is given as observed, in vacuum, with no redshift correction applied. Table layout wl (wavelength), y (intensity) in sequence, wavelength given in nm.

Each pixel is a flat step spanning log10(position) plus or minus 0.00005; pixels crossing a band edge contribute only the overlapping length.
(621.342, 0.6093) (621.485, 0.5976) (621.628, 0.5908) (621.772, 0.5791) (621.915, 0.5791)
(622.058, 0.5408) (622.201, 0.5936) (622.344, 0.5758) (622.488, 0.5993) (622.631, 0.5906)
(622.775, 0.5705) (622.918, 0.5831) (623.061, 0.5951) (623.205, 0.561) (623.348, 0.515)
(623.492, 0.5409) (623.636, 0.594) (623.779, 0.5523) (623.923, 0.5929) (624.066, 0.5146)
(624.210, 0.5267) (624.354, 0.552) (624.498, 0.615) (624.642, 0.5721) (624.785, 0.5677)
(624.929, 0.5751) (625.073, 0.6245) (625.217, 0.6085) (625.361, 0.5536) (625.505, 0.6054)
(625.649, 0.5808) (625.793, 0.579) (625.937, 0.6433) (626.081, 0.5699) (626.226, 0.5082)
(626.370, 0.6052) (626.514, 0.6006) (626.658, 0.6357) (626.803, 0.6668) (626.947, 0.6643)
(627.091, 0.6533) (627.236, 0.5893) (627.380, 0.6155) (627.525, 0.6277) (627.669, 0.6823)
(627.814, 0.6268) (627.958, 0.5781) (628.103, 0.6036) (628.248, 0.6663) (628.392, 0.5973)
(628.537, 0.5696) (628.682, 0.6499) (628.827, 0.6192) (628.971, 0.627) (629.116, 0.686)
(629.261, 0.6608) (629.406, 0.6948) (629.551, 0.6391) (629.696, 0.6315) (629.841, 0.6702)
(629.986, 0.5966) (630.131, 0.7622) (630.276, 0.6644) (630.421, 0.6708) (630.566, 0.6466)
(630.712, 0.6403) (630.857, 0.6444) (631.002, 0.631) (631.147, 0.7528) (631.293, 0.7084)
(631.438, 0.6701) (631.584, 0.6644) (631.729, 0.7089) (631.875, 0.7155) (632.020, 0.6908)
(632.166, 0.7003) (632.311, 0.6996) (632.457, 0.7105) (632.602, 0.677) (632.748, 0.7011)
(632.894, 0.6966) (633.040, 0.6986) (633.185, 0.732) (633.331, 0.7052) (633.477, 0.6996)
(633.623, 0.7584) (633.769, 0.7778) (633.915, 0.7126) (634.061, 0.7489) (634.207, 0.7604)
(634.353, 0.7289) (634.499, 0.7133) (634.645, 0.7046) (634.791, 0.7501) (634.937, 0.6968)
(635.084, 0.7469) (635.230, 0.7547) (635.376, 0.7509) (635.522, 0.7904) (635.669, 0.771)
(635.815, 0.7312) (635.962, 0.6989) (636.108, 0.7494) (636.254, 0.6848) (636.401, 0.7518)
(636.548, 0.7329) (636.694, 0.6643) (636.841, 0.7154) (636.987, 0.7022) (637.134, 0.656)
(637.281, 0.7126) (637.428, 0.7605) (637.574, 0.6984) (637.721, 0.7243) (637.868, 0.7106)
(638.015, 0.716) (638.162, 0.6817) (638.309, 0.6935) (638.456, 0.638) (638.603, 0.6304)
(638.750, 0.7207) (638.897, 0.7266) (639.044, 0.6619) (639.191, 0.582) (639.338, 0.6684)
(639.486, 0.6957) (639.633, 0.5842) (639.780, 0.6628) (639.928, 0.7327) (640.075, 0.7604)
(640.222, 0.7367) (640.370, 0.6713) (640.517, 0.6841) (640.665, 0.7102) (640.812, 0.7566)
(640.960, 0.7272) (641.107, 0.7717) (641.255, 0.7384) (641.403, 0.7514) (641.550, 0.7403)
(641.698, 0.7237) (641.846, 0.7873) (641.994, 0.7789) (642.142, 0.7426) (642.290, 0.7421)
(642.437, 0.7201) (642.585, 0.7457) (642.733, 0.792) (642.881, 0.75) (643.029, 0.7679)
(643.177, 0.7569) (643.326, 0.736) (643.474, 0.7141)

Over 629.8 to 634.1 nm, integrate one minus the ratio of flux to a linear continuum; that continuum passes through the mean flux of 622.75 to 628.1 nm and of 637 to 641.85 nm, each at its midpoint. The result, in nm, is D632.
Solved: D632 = -0.35 nm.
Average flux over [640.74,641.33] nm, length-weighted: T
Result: 0.748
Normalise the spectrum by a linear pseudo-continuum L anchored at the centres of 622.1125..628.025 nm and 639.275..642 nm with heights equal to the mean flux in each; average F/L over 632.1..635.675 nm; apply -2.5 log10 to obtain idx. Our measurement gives -0.10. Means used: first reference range 0.59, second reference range 0.719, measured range 0.727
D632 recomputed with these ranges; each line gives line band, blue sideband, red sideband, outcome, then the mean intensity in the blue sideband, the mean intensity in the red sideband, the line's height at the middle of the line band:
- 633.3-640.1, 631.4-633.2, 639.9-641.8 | 0.04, 0.697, 0.732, 0.715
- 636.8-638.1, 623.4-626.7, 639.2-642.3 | -0.04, 0.578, 0.719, 0.689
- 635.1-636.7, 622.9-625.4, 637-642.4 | -0.15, 0.569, 0.708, 0.674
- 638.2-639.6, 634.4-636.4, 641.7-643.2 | 0.15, 0.735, 0.757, 0.746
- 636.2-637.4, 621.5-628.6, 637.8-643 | -0.04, 0.591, 0.713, 0.684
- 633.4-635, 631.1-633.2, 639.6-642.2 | -0.06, 0.7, 0.728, 0.707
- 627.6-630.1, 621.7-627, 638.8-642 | -0.08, 0.582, 0.71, 0.618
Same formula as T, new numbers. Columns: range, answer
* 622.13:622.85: 0.586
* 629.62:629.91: 0.65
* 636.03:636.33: 0.718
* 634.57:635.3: 0.73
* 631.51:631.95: 0.696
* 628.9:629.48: 0.667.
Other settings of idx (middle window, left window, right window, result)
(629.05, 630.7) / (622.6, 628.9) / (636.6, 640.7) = -0.067 mag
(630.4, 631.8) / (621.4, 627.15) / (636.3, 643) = -0.054 mag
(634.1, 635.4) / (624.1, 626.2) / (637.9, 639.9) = -0.145 mag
